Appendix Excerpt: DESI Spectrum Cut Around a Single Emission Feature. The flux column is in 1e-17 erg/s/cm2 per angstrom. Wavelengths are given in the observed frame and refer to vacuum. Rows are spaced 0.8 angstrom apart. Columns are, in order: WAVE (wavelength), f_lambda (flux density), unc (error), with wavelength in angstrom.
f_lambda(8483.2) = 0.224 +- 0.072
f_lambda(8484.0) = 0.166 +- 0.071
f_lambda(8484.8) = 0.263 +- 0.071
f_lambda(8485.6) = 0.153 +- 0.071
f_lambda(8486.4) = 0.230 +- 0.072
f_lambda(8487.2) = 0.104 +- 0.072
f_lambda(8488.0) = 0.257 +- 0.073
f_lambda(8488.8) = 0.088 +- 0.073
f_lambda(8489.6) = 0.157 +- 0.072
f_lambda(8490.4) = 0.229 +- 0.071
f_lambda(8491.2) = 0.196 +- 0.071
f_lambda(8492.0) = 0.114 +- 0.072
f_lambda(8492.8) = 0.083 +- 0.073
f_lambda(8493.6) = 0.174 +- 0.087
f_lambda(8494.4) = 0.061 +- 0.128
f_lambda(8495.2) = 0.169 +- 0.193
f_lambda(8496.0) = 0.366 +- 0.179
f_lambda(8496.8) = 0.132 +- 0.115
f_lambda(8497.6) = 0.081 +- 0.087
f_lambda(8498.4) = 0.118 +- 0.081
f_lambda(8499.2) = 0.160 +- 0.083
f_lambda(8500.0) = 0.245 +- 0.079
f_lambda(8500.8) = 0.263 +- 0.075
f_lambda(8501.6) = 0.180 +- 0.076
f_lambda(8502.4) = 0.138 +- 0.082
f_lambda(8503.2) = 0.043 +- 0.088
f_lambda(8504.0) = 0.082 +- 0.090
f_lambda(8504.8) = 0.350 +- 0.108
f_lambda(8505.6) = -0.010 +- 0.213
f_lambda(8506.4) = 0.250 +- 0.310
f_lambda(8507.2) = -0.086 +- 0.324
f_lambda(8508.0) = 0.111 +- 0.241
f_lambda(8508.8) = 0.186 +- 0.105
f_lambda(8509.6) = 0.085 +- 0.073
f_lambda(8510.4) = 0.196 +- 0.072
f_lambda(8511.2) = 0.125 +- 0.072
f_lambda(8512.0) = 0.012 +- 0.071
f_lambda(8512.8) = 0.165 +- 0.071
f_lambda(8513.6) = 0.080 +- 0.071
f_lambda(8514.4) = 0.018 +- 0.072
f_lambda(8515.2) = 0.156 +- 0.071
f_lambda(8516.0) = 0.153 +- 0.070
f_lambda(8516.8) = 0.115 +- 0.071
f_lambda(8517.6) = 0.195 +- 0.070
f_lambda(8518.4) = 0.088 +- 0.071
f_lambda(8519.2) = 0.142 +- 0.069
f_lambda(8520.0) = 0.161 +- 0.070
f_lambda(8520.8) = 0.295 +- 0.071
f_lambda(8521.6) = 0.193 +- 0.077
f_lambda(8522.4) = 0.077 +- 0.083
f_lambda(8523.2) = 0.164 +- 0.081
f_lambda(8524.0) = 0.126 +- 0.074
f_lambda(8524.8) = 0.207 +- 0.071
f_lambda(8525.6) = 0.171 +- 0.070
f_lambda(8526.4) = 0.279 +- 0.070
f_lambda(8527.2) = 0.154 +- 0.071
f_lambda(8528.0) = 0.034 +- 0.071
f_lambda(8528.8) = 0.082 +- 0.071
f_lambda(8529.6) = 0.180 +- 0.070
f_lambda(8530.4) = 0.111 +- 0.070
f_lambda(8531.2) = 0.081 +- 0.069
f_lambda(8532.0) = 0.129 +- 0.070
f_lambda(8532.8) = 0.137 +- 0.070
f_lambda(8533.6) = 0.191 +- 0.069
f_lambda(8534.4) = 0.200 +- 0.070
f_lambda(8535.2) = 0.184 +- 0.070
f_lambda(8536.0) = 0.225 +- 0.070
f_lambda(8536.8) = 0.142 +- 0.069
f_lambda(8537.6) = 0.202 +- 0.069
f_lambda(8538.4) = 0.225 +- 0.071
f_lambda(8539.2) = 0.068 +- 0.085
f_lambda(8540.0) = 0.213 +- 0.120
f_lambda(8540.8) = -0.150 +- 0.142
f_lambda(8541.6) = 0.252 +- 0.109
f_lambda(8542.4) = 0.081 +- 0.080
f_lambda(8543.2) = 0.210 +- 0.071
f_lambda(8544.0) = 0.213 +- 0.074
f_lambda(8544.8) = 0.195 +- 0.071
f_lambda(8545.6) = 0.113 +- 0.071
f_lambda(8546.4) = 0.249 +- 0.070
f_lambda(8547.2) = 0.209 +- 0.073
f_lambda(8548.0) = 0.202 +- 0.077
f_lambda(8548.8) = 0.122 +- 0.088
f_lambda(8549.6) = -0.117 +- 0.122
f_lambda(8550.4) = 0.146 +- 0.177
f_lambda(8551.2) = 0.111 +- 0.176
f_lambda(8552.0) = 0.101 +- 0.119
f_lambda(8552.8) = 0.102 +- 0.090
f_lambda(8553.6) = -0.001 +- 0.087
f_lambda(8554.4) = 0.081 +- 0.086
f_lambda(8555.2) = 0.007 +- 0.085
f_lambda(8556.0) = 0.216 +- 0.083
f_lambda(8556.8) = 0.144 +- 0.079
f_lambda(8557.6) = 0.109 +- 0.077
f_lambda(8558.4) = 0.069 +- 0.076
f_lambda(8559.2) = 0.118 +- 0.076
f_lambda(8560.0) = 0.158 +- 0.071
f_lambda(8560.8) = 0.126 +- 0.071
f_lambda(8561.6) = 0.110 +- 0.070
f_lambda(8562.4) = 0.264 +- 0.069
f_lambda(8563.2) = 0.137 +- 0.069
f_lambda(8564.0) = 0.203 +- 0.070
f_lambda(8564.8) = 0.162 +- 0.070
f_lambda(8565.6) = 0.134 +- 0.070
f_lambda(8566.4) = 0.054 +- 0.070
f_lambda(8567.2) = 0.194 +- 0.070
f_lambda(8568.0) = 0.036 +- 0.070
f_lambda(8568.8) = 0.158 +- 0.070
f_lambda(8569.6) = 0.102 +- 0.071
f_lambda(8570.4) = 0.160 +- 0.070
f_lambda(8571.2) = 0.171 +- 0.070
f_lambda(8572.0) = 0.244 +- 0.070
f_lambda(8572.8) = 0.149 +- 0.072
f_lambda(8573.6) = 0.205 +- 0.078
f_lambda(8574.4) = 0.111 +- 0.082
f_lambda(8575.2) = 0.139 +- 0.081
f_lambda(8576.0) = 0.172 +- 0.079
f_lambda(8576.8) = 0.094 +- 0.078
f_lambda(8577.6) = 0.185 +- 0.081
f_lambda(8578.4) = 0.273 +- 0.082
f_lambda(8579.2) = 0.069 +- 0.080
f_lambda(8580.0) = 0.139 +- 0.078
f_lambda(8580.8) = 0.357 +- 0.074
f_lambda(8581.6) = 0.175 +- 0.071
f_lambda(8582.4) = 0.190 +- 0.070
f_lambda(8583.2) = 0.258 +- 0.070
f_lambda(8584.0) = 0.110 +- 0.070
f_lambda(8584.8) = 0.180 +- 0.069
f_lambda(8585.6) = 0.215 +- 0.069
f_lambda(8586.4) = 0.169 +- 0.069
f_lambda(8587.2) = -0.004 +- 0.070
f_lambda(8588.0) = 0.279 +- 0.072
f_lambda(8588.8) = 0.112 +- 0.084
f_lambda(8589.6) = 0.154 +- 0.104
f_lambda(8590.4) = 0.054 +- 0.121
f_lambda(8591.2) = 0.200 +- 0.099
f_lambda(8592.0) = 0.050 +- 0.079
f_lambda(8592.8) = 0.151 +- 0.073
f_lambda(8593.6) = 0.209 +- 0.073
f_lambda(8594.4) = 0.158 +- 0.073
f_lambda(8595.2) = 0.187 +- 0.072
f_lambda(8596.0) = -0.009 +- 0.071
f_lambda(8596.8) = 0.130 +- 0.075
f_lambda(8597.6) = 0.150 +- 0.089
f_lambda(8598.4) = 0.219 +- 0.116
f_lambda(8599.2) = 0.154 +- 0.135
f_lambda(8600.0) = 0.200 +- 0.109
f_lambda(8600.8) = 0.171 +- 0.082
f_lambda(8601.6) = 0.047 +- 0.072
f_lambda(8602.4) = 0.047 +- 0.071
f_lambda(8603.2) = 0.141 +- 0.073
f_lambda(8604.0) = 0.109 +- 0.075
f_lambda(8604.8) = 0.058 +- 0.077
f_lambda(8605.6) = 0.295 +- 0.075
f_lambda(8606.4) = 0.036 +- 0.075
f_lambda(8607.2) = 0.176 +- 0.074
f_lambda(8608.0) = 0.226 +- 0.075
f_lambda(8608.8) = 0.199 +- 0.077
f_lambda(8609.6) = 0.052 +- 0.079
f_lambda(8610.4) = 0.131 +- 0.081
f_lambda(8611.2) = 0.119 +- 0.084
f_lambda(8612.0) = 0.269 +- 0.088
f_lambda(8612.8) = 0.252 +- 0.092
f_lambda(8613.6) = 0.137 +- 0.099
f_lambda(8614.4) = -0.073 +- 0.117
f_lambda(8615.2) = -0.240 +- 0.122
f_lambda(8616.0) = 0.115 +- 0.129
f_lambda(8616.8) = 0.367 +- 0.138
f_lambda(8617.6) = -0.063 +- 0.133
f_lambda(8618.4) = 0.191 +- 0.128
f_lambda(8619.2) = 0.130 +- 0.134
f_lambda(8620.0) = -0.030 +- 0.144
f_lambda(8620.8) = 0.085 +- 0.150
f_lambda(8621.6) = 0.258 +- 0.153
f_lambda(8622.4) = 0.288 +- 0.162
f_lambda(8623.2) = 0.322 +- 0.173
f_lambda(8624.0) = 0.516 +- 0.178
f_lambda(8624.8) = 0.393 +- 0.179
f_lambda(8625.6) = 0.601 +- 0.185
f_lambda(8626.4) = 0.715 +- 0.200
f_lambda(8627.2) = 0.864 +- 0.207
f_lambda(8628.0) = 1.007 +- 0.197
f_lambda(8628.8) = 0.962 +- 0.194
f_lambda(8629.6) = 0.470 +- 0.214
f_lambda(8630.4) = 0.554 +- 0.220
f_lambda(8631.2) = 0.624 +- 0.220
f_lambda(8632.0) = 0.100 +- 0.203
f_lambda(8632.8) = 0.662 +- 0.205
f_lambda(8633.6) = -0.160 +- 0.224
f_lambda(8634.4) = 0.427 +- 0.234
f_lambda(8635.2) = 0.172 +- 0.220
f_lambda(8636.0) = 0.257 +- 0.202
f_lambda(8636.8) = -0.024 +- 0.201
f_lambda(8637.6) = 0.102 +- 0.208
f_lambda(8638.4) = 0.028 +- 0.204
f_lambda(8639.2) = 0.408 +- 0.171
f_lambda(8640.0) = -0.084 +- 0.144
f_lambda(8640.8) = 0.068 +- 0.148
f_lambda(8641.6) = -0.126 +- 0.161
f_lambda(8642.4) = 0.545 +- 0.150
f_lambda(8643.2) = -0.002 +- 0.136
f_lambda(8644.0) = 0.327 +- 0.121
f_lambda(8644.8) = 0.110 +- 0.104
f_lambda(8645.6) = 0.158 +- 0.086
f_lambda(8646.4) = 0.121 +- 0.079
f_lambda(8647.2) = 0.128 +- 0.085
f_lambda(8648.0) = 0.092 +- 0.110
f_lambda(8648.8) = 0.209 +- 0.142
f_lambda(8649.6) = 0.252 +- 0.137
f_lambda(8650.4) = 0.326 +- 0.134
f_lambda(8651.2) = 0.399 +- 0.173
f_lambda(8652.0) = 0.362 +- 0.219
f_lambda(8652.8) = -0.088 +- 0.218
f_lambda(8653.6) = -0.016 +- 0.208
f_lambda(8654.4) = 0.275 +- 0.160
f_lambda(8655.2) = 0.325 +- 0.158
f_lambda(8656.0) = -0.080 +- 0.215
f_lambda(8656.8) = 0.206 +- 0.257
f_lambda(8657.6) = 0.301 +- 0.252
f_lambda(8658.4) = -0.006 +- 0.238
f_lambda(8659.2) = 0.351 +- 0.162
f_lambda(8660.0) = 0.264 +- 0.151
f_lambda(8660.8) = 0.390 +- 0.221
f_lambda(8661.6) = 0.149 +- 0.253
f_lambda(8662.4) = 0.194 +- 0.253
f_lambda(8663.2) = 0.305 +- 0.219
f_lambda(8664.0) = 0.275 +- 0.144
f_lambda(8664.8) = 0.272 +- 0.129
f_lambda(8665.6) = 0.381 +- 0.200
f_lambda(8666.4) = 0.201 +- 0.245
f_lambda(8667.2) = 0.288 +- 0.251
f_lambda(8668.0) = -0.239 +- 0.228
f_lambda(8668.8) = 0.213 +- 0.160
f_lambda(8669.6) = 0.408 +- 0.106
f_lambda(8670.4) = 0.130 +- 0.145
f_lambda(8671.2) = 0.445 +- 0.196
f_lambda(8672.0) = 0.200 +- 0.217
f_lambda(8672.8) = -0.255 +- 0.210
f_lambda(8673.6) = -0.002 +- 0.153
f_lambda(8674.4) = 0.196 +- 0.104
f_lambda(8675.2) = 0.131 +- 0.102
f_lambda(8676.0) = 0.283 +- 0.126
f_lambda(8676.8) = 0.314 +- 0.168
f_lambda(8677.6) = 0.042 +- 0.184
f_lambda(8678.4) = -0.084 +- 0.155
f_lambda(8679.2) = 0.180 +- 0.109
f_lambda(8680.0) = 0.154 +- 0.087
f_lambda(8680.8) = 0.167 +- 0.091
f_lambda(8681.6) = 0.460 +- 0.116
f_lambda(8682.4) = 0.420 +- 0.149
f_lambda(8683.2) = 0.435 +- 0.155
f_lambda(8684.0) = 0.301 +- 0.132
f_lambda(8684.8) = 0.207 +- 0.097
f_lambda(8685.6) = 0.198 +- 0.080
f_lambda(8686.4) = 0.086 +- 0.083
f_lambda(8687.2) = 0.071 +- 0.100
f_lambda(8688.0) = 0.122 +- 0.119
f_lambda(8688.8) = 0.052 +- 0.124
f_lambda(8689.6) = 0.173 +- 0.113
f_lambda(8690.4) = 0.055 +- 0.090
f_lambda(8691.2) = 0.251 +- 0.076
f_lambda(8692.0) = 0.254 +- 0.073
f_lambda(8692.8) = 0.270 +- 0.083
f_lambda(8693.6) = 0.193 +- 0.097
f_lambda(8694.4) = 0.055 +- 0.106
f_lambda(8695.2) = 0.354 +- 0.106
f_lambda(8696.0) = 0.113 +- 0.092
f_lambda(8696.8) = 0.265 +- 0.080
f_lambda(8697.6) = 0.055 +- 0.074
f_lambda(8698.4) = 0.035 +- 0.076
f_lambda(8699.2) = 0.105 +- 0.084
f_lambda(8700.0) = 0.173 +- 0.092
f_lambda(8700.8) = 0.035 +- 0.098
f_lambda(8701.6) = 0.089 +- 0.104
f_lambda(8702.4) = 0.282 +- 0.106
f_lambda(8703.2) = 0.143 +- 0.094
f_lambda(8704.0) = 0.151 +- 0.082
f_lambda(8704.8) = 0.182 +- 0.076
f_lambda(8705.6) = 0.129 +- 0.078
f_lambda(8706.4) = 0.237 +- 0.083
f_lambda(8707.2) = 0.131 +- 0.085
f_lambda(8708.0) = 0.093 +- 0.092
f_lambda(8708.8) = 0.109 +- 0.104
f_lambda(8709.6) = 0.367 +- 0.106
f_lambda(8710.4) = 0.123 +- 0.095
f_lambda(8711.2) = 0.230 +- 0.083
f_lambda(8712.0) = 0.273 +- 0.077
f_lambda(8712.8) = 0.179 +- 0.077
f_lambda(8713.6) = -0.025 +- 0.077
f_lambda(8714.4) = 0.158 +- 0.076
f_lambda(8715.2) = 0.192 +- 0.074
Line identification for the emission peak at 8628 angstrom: H-gamma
